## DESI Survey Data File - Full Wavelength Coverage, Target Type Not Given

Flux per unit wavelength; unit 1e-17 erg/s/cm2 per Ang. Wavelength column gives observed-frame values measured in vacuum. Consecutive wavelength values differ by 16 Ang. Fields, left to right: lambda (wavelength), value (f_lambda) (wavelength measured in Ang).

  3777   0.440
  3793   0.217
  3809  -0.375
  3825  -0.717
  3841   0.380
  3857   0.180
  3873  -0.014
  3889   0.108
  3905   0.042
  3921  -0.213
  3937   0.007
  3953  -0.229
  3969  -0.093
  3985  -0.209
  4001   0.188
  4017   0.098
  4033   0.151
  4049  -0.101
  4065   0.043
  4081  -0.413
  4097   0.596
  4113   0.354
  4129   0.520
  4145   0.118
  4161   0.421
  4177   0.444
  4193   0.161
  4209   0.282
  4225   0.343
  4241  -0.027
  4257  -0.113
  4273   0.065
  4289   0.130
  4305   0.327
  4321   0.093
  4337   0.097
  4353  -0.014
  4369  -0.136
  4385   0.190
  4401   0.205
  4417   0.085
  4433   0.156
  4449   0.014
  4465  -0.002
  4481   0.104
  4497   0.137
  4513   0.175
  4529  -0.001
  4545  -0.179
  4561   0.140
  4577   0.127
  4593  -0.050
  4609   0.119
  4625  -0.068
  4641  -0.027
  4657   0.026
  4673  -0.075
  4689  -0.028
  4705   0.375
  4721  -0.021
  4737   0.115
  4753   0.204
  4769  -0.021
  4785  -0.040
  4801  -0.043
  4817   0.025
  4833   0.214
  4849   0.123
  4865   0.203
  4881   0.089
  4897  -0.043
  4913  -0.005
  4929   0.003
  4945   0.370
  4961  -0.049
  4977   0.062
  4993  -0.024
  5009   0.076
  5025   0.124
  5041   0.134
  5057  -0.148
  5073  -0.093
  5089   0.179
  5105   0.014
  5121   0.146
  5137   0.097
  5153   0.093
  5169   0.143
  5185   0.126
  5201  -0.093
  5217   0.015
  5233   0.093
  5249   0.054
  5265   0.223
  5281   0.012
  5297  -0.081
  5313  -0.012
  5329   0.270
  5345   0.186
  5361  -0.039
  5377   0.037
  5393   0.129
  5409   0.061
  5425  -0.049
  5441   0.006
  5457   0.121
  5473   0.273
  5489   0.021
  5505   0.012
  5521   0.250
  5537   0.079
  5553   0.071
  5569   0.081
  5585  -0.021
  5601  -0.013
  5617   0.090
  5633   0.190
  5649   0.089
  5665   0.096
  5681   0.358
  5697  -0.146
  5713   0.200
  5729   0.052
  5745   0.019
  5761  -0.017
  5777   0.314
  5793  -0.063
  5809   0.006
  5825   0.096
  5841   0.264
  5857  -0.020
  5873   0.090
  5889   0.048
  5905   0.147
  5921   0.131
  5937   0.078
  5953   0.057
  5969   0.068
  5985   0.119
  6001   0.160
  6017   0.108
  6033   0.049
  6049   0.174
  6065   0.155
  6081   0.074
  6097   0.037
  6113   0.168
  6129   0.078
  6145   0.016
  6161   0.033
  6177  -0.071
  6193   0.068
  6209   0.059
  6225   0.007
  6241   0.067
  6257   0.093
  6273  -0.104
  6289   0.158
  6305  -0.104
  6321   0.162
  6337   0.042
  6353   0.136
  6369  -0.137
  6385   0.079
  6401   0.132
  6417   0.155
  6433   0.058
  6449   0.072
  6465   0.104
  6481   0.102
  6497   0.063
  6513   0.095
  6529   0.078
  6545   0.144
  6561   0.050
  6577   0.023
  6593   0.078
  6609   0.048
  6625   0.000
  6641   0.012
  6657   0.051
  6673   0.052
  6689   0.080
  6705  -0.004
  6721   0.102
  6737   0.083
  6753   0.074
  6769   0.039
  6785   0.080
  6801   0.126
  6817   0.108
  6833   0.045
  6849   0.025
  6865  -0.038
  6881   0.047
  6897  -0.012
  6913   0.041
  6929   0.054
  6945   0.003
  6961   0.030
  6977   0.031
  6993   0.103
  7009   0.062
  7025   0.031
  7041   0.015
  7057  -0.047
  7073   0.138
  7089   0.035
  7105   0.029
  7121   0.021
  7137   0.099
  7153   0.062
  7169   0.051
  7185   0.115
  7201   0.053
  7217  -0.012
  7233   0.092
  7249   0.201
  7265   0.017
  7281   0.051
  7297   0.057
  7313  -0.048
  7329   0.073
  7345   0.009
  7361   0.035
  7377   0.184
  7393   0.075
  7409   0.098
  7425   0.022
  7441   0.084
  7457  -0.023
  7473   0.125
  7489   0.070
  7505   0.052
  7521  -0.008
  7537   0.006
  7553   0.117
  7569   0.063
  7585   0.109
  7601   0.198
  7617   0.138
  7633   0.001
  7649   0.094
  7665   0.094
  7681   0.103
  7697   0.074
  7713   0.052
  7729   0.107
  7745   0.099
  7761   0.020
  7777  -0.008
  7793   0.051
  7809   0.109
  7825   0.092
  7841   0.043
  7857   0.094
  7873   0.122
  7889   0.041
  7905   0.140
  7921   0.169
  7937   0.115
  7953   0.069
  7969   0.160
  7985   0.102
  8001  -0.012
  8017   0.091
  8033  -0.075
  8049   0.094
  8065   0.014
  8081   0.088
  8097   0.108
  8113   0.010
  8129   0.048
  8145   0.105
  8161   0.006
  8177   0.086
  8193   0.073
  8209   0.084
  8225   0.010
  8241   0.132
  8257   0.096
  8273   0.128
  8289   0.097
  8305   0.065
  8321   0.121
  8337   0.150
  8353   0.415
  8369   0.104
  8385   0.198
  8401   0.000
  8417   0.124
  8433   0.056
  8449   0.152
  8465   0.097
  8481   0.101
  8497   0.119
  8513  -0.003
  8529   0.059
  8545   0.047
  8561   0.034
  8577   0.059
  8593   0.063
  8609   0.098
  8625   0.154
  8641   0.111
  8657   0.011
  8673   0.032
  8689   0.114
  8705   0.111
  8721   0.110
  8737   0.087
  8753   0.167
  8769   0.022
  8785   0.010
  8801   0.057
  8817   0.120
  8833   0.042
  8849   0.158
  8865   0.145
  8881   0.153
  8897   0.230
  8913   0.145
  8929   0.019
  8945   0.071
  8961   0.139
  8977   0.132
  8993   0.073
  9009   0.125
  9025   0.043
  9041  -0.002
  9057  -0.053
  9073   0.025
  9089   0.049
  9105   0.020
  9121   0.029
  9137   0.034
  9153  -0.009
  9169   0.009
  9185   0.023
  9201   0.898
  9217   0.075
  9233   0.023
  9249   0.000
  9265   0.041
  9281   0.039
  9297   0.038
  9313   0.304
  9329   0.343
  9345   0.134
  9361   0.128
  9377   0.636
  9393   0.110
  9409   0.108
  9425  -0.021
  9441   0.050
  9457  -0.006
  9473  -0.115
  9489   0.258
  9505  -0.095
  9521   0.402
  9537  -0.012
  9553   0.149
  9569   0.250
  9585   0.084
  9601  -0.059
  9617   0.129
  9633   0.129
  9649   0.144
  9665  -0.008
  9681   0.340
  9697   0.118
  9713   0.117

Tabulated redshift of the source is 1.468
